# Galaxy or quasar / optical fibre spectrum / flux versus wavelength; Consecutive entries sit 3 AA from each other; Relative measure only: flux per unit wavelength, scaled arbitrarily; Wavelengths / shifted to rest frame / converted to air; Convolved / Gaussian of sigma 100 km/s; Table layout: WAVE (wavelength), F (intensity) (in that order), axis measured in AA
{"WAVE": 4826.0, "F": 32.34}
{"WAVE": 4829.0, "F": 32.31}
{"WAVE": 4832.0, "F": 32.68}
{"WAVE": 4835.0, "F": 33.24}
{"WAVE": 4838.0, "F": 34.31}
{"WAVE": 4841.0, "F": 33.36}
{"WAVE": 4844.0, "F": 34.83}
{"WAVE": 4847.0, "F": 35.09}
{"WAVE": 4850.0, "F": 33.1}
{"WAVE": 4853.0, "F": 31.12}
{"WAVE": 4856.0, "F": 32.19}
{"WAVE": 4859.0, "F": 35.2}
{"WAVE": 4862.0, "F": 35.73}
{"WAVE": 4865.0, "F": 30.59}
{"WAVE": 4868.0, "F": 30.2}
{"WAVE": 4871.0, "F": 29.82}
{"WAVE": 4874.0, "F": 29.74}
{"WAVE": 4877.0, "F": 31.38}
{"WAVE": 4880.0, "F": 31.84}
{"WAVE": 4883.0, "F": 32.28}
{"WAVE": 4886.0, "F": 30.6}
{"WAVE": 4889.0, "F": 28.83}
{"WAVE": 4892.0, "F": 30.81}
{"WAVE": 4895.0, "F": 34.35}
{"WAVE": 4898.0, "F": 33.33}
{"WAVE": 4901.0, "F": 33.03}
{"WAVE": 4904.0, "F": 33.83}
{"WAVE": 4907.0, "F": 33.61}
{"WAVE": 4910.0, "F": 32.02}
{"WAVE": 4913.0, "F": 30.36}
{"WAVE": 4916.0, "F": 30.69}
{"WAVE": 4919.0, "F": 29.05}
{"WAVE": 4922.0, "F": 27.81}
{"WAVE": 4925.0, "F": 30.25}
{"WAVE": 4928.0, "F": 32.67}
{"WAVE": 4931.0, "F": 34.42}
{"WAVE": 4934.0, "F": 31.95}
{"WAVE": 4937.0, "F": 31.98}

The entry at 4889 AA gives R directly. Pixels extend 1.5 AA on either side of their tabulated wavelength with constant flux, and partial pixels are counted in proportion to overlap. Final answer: 28.83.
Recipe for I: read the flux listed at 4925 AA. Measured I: 30.25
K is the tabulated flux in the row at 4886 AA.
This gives 30.6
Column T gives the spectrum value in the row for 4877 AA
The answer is 31.38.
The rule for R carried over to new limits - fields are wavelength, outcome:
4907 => 33.61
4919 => 29.05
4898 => 33.33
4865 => 30.59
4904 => 33.83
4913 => 30.36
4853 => 31.12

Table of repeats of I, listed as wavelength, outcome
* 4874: 29.74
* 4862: 35.73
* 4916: 30.69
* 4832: 32.68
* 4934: 31.95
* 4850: 33.1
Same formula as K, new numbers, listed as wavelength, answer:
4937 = 31.98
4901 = 33.03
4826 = 32.34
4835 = 33.24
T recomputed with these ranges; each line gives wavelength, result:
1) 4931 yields 34.42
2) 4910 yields 32.02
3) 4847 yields 35.09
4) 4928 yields 32.67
